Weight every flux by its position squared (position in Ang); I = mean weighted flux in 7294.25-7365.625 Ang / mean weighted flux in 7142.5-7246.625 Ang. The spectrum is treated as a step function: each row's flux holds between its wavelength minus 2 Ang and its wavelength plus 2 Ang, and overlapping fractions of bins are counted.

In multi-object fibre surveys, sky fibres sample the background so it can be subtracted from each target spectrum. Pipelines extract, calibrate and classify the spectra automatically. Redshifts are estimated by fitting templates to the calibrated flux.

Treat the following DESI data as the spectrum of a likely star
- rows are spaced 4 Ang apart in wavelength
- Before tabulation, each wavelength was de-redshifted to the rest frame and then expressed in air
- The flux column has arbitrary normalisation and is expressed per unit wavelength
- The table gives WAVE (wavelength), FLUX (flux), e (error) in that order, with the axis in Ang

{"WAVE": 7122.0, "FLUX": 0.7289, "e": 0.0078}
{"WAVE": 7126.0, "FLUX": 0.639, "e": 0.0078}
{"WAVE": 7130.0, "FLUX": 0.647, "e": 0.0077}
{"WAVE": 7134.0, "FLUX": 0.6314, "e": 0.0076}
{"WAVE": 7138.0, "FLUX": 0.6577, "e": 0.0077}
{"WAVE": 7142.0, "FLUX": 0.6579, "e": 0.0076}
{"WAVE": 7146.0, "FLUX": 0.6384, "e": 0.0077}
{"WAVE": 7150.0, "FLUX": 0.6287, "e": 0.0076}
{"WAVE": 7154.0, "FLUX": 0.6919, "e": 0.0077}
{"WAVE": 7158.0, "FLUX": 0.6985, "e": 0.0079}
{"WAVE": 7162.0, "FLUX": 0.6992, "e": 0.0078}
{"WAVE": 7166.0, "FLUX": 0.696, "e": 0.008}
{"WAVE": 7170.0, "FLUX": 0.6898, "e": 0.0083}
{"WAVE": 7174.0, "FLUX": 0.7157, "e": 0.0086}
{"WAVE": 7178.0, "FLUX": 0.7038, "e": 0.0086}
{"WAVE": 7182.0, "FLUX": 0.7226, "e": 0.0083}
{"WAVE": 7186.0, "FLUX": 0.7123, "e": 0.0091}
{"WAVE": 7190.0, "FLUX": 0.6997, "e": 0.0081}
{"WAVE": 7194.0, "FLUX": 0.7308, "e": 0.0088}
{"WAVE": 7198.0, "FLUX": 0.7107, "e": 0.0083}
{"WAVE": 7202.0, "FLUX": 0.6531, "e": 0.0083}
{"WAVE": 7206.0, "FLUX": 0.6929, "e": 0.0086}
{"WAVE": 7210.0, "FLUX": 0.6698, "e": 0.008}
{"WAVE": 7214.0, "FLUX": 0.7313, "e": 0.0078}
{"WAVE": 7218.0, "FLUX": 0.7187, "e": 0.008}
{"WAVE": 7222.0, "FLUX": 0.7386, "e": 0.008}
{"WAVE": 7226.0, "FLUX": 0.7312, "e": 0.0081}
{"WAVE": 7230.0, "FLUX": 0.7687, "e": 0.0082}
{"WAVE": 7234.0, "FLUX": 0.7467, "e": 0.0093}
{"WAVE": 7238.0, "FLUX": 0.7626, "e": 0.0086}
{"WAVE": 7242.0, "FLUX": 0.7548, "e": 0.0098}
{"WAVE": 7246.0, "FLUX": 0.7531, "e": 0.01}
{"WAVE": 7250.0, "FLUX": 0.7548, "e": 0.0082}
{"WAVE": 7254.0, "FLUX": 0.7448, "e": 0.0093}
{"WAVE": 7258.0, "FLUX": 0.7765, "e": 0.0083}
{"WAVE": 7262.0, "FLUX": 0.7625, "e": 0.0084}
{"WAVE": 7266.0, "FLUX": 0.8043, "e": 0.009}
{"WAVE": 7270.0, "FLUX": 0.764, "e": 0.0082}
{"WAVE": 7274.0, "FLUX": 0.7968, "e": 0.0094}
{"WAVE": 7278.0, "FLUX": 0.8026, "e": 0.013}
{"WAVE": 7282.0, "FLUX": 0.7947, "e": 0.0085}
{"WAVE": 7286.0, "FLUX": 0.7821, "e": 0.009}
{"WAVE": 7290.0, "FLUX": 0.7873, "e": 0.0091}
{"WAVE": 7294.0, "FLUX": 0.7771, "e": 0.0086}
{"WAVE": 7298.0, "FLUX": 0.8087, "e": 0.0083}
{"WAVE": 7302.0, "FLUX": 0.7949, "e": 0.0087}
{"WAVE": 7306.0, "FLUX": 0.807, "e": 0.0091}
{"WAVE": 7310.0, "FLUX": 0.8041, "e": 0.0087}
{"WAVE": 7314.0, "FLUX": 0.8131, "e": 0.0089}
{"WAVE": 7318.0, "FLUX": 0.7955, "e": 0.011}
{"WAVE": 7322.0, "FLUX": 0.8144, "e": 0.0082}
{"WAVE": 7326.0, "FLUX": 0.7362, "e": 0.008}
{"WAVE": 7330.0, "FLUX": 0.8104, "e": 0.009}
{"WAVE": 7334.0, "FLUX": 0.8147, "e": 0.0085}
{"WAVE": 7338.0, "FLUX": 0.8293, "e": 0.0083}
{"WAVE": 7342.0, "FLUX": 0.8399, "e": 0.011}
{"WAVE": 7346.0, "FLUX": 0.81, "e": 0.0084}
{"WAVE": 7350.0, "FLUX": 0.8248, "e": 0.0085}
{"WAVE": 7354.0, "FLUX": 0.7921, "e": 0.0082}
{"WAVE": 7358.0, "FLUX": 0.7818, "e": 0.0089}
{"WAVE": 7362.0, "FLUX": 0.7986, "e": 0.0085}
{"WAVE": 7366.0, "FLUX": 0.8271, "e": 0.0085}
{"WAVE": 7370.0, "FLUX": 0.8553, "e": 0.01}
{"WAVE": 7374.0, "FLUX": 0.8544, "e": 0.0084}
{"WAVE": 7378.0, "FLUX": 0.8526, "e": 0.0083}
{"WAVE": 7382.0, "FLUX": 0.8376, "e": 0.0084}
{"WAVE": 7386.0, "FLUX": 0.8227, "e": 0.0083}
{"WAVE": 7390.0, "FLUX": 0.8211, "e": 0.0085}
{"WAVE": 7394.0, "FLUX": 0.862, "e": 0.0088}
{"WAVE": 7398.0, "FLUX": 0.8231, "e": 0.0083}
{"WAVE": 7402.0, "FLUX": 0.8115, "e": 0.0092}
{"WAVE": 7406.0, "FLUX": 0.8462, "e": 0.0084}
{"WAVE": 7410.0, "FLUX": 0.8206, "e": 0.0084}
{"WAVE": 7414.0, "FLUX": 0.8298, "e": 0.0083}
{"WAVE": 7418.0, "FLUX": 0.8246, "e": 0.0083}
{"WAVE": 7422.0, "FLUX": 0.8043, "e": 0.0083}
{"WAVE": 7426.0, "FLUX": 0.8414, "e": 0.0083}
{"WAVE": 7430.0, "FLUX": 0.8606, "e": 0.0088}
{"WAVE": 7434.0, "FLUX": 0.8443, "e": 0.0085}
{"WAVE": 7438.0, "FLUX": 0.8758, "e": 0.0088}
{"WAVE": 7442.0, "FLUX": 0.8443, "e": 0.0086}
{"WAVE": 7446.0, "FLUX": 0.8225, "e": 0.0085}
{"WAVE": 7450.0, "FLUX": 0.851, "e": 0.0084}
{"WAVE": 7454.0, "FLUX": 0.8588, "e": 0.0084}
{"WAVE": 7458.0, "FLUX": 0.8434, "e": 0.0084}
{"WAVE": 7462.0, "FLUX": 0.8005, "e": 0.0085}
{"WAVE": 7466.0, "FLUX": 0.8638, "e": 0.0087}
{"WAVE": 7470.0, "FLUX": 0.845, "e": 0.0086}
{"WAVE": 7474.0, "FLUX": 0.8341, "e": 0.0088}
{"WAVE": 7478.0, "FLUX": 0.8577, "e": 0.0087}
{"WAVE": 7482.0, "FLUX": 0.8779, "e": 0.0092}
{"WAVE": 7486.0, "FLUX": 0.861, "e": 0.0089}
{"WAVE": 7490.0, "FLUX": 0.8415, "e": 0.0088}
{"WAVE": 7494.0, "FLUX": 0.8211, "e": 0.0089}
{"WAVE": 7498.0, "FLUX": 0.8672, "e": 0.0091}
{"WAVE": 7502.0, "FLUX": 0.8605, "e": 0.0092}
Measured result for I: 1.18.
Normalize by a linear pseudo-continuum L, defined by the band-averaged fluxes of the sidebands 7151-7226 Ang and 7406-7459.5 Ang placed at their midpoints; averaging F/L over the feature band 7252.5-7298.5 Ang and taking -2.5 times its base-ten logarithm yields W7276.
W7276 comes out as -0.04 mag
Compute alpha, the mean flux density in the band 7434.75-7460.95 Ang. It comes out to 0.847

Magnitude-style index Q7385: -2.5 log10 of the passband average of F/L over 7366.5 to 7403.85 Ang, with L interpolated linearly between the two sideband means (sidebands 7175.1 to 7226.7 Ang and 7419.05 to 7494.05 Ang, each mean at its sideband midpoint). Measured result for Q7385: -0.04 mag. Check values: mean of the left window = 0.708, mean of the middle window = 0.837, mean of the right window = 0.845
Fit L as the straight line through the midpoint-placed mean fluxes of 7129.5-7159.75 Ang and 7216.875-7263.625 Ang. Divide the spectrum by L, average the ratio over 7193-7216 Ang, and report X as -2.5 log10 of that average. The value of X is 0.03 mag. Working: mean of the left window 0.657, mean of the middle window 0.697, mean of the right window 0.752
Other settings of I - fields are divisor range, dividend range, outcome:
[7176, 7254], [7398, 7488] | 1.24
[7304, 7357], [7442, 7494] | 1.09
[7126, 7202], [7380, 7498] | 1.33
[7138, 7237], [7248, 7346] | 1.16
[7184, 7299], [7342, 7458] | 1.16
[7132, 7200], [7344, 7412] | 1.27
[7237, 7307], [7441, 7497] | 1.14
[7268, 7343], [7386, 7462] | 1.08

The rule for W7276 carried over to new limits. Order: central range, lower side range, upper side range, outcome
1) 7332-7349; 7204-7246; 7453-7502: -0.05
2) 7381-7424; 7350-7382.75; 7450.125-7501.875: 0.01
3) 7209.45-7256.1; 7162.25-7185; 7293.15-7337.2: 0.00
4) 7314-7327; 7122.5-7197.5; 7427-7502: -0.03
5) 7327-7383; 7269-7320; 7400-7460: -0.01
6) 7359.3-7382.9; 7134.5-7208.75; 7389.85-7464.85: -0.04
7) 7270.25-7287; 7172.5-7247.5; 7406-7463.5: -0.05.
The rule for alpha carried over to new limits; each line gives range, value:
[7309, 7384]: 0.816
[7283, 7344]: 0.801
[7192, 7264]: 0.733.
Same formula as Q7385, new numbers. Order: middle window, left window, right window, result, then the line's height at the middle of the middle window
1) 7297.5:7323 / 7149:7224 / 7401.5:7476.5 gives -0.050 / 0.769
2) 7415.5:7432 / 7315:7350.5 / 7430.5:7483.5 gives 0.006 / 0.837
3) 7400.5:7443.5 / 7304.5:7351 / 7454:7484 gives -0.004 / 0.834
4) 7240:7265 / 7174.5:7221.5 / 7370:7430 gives -0.028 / 0.74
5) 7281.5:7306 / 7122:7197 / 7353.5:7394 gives -0.026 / 0.773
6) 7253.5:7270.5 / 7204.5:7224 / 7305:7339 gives -0.032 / 0.751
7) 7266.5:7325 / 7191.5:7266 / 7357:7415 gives -0.027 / 0.776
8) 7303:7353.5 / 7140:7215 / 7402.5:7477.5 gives -0.043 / 0.776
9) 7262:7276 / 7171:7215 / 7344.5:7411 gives -0.044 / 0.754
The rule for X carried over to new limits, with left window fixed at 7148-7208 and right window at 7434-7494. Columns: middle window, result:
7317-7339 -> -0.03 mag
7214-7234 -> -0.03 mag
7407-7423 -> 0.00 mag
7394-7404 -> -0.02 mag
